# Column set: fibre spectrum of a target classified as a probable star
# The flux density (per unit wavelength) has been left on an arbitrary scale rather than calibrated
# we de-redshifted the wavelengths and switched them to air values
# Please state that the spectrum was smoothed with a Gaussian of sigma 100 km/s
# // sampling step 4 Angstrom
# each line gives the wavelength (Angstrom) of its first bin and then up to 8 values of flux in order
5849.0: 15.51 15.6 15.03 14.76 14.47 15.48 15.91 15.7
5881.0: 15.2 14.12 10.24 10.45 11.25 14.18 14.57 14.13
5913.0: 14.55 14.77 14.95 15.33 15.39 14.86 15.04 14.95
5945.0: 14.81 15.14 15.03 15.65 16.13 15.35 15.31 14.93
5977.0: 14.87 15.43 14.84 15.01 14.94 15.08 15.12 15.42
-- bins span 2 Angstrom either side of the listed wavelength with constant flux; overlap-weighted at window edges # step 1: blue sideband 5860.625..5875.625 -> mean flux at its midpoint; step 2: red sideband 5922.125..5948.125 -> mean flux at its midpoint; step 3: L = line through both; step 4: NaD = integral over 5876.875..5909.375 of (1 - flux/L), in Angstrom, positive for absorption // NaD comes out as 4.3 Angstrom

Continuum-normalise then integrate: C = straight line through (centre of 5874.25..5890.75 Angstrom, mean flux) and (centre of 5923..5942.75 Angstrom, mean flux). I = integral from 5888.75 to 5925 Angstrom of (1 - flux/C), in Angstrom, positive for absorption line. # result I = 2.6 Angstrom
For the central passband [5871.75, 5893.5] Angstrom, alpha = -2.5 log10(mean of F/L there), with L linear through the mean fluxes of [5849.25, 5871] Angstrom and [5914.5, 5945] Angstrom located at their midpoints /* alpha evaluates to 0.10 mag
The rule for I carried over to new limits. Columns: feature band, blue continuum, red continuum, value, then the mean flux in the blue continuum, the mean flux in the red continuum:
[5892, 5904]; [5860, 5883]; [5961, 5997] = 2.3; 15.3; 15.1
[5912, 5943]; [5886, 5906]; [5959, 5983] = -3.5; 12.1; 15.3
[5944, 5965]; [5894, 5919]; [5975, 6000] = -1.2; 13.8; 15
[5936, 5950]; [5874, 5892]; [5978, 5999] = -0.5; 13.7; 15.1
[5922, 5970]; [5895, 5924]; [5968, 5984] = -1.9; 14.1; 15.1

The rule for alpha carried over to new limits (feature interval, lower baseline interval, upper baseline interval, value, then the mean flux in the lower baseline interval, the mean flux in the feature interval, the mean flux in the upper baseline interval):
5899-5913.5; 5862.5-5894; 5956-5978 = 0.01 mag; 14.1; 14.3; 15.4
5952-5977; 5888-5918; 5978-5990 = -0.06 mag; 13.1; 15.4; 15.1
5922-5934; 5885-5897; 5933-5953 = -0.10 mag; 11.1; 15.2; 15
